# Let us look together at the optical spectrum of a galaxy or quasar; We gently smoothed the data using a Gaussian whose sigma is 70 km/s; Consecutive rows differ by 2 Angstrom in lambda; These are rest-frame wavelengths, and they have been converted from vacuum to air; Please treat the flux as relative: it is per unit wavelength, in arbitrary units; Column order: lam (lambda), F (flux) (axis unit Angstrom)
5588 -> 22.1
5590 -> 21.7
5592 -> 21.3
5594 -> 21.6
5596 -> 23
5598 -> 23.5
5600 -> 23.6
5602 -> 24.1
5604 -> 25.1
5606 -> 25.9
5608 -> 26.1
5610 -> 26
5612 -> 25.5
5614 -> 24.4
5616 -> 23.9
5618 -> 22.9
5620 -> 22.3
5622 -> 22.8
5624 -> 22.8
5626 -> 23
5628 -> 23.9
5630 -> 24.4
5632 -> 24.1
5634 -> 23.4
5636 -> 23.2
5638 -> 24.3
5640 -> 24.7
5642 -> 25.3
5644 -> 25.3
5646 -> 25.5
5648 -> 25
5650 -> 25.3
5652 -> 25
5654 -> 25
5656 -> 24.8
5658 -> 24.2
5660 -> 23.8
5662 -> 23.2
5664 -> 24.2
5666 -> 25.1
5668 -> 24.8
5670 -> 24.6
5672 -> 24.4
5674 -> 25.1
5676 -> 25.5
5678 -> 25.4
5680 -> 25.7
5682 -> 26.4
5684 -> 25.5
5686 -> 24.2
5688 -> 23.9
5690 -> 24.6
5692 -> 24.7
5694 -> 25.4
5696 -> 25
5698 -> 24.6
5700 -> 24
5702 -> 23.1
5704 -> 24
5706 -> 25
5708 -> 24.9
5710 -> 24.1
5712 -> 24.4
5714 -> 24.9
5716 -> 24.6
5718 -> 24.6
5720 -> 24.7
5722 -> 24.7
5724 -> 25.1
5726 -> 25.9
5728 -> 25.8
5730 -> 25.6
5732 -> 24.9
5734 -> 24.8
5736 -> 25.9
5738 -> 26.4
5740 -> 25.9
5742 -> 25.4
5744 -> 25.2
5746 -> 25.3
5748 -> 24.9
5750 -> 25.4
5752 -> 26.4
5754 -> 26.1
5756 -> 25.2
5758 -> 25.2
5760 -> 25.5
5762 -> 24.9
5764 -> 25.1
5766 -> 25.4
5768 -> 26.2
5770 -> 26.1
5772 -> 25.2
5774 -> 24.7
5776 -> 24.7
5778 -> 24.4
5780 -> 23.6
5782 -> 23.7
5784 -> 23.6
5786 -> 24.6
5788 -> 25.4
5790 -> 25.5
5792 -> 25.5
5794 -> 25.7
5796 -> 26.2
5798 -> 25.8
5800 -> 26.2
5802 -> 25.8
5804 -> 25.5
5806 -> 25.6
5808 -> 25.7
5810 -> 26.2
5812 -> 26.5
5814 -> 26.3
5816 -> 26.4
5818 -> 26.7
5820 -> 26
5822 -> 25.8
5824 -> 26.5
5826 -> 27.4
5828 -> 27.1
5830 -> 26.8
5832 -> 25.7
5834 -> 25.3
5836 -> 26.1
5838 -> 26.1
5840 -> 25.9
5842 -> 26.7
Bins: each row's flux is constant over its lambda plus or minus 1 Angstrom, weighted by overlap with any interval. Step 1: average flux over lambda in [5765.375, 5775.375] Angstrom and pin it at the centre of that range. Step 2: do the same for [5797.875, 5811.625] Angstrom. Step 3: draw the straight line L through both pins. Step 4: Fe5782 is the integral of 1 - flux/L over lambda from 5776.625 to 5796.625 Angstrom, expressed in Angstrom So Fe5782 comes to 0.7 Angstrom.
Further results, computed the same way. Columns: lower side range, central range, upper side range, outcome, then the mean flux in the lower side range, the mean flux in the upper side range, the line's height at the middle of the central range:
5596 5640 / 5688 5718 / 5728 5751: 0.6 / 24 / 25.4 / 25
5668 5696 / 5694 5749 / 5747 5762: 0.7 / 25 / 25.5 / 25.3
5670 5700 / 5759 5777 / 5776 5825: 0.0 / 25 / 25.5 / 25.4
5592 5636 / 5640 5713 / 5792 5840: -0.6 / 23.8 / 26.1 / 24.6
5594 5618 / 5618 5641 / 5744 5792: 1.0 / 24.4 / 25.1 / 24.5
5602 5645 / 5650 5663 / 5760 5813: 0.0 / 24.2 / 25.3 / 24.5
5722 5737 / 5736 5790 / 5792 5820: 1.0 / 25.4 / 26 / 25.7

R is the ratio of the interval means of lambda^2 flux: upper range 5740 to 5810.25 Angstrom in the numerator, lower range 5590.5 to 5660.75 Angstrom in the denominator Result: 1.1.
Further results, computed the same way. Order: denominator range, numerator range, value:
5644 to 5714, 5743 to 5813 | 1.06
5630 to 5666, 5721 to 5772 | 1.08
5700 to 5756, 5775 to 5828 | 1.05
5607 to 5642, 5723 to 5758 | 1.11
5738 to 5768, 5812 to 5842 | 1.06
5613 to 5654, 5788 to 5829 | 1.15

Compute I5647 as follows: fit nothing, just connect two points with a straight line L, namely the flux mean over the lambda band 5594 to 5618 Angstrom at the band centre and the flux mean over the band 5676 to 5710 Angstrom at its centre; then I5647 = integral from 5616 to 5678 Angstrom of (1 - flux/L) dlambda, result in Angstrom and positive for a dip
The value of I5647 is 0.8 Angstrom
